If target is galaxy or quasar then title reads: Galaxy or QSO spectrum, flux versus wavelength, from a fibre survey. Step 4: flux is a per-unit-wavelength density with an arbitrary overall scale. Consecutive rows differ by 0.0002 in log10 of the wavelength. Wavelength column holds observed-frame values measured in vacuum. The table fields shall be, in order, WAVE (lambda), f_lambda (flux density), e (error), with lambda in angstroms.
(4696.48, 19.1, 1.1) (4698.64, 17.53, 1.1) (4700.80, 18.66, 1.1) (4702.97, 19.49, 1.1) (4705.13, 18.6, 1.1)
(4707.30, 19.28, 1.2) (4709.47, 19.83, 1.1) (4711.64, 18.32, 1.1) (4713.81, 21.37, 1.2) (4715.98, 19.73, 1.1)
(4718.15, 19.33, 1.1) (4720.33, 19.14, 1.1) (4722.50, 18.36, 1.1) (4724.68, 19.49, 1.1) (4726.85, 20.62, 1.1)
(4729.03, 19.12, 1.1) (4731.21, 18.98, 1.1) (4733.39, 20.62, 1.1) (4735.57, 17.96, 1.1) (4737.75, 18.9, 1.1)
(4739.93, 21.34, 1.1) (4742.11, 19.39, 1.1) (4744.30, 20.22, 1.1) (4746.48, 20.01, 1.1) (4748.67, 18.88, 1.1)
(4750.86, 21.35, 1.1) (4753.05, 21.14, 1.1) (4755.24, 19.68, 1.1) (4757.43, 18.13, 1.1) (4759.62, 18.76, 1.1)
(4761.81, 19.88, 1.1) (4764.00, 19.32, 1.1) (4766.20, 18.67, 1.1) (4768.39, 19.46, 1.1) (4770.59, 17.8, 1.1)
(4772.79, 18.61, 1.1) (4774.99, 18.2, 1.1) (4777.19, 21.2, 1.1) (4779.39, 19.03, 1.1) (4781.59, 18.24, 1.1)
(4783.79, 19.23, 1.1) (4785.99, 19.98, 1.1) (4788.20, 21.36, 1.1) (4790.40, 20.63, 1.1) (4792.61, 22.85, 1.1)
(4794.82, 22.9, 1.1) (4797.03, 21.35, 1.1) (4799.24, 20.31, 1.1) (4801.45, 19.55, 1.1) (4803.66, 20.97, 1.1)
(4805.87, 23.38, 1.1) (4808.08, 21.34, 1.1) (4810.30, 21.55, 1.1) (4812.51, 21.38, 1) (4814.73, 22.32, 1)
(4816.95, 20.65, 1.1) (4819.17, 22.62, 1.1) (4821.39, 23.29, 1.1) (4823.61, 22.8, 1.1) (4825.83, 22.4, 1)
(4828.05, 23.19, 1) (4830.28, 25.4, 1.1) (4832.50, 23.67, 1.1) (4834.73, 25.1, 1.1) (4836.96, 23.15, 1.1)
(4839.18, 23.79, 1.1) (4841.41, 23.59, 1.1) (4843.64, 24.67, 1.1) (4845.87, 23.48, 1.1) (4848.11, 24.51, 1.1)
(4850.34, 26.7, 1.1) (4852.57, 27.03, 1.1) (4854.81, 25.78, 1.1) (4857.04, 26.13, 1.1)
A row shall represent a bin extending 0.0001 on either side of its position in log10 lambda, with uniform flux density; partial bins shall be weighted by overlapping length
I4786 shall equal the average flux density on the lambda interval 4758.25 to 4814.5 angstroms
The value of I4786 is 20.3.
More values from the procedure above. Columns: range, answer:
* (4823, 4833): 23.5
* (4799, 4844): 22.6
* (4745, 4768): 19.6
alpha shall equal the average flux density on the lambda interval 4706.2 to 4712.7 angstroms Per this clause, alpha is 19.1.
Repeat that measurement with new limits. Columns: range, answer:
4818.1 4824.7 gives 22.9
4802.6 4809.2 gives 21.9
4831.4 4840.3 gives 23.9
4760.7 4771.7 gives 19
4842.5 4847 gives 24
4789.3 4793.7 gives 21.7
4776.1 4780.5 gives 20.1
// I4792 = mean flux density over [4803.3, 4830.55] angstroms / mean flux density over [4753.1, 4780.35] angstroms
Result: 1.17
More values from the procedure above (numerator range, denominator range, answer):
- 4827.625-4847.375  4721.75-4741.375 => 1.23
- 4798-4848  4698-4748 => 1.17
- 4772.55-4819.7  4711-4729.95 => 1.07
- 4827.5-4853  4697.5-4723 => 1.28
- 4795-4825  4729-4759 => 1.10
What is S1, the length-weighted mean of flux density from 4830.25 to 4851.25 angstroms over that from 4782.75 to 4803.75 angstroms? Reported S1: 1.2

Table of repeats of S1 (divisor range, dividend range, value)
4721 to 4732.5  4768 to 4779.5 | 0.98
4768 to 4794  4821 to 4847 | 1.20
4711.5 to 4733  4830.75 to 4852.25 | 1.25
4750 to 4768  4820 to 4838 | 1.20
